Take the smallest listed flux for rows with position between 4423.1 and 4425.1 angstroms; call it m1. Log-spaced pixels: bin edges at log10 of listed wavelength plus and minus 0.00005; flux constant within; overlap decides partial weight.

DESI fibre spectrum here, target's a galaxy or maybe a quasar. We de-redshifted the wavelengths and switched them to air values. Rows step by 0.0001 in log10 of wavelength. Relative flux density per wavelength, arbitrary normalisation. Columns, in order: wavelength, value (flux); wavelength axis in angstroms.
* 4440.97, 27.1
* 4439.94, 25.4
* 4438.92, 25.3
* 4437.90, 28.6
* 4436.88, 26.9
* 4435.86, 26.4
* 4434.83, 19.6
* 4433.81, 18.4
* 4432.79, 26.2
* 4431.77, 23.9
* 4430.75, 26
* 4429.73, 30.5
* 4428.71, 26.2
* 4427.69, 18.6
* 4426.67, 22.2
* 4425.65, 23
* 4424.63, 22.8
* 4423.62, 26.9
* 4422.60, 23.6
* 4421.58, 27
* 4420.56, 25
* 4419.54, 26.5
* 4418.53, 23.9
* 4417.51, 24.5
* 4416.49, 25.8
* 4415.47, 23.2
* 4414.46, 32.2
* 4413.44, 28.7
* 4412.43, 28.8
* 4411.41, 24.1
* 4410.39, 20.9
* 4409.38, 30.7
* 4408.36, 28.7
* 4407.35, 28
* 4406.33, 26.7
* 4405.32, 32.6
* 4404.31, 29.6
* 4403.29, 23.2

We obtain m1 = 22.8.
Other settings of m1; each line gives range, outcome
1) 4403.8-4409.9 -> 26.7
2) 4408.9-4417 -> 20.9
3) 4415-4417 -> 23.2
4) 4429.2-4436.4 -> 18.4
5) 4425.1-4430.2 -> 18.6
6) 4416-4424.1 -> 23.6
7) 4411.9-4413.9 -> 28.7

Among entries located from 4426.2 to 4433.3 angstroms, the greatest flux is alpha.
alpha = 30.5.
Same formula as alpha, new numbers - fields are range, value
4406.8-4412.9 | 30.7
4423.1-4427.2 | 26.9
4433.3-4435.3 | 19.6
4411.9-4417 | 32.2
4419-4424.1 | 27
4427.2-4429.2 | 26.2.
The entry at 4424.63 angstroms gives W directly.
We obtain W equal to 22.8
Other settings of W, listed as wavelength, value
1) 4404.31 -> 29.6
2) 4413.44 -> 28.7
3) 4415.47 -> 23.2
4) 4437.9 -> 28.6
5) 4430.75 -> 26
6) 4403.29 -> 23.2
